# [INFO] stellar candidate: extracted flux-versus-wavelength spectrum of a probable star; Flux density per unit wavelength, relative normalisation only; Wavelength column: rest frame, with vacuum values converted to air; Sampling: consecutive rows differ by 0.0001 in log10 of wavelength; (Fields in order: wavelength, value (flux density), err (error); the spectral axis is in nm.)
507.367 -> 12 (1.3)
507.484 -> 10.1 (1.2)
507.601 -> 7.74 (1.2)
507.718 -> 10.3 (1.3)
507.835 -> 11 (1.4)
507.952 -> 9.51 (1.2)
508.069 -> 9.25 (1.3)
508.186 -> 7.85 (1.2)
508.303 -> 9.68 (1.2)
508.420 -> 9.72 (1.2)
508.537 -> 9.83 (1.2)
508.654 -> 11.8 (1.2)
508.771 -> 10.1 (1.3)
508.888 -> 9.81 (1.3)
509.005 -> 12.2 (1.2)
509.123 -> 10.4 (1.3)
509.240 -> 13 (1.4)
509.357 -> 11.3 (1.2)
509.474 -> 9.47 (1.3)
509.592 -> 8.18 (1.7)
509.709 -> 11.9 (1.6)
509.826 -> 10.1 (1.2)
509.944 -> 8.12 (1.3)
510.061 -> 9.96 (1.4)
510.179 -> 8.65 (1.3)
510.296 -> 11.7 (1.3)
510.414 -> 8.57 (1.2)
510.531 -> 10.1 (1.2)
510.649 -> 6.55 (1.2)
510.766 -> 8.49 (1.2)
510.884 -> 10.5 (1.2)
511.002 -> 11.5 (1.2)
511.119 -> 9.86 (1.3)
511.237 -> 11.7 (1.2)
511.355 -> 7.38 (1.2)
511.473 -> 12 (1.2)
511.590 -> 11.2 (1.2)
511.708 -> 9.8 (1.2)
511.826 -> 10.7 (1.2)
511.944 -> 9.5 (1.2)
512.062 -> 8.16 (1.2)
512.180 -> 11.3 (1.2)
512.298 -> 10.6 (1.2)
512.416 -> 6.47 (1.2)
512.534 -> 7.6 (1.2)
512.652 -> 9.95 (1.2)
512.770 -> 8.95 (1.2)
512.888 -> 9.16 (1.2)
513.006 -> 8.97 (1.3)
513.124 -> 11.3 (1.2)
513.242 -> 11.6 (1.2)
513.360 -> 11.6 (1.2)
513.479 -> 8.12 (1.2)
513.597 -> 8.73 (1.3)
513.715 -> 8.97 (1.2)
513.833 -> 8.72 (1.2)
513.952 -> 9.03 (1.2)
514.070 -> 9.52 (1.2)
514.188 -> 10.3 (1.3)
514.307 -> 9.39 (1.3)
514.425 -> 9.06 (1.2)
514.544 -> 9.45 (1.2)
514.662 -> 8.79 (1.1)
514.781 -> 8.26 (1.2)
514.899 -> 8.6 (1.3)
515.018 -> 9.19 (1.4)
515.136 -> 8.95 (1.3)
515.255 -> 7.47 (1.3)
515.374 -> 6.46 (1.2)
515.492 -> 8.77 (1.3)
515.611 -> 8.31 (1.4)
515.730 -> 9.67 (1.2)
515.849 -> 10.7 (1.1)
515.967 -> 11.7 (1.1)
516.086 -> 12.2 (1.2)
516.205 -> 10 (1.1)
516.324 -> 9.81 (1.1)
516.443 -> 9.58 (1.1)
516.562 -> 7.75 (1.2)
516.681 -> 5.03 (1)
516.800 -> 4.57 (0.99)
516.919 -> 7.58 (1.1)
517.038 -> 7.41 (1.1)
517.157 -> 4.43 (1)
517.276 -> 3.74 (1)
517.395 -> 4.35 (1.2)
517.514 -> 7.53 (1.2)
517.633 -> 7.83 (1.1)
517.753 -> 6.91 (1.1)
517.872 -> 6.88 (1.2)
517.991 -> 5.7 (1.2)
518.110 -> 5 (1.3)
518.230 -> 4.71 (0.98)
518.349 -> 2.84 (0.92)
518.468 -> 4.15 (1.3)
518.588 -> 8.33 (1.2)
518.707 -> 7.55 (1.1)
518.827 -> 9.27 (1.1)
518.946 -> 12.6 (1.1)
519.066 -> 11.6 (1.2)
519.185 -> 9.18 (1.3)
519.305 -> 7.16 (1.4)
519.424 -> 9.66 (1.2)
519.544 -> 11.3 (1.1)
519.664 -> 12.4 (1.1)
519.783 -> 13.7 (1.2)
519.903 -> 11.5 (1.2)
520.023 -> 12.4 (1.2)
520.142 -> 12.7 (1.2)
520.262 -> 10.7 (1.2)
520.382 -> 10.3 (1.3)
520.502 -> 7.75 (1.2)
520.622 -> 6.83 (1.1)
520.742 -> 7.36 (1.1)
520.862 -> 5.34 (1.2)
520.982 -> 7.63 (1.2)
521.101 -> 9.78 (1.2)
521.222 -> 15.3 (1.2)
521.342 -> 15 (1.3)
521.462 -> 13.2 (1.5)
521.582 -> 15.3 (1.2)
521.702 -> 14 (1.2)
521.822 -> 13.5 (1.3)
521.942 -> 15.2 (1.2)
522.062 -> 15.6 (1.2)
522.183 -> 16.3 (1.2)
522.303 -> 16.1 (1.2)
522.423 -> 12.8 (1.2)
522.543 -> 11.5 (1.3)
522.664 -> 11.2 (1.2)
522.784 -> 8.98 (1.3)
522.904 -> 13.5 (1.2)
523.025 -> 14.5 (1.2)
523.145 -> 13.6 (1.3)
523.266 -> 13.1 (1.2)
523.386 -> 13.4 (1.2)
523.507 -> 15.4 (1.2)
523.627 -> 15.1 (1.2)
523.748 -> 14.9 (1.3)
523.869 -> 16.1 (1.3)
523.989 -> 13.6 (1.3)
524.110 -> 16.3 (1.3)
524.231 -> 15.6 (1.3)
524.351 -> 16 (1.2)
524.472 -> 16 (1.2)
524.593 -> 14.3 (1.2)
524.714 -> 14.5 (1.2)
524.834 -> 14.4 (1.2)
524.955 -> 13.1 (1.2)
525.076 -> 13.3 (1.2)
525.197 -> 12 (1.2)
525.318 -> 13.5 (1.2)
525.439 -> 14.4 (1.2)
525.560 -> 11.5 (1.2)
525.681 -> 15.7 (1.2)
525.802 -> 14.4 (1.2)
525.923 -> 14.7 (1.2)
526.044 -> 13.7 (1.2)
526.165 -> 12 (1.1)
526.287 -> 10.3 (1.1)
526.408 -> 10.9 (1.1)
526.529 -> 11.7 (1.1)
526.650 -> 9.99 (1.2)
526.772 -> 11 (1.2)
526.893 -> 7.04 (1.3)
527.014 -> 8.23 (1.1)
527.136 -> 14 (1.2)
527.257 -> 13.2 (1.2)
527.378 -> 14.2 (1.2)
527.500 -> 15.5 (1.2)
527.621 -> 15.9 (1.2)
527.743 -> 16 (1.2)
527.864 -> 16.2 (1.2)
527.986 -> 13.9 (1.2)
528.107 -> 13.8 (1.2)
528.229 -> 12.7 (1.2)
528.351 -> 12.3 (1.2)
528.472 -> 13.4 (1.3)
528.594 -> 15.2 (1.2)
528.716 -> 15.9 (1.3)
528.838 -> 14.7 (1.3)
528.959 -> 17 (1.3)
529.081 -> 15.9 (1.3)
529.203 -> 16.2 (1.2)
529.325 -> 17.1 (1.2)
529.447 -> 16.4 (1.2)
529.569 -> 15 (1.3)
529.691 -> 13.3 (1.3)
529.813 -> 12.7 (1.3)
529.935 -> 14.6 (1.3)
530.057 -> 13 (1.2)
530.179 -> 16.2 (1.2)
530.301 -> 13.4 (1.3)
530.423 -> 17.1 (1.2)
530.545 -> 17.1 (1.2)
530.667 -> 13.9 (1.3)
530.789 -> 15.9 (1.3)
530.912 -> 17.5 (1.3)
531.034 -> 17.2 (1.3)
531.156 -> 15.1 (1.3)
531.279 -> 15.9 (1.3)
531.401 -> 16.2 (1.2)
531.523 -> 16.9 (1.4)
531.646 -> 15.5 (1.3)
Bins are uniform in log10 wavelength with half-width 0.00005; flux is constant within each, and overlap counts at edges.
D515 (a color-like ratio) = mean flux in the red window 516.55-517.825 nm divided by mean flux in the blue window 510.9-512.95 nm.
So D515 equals 0.6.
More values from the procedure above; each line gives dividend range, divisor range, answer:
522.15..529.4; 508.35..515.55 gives 1.43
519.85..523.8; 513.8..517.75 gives 1.50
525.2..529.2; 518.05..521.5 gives 1.42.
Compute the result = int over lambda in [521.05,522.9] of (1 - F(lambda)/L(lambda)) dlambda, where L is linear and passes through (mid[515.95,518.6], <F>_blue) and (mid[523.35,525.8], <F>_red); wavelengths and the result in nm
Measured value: -0.31 nm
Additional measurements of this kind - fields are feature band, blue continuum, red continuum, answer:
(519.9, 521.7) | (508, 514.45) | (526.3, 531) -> 0.20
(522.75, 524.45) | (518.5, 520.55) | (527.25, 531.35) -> -0.28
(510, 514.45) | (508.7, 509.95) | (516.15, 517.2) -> -0.18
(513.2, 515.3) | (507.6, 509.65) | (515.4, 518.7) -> -0.26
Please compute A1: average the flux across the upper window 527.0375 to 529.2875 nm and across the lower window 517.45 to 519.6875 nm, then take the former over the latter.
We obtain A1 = 1.9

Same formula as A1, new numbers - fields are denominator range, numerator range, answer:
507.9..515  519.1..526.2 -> 1.32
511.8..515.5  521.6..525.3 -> 1.54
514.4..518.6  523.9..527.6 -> 1.76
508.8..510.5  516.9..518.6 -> 0.56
